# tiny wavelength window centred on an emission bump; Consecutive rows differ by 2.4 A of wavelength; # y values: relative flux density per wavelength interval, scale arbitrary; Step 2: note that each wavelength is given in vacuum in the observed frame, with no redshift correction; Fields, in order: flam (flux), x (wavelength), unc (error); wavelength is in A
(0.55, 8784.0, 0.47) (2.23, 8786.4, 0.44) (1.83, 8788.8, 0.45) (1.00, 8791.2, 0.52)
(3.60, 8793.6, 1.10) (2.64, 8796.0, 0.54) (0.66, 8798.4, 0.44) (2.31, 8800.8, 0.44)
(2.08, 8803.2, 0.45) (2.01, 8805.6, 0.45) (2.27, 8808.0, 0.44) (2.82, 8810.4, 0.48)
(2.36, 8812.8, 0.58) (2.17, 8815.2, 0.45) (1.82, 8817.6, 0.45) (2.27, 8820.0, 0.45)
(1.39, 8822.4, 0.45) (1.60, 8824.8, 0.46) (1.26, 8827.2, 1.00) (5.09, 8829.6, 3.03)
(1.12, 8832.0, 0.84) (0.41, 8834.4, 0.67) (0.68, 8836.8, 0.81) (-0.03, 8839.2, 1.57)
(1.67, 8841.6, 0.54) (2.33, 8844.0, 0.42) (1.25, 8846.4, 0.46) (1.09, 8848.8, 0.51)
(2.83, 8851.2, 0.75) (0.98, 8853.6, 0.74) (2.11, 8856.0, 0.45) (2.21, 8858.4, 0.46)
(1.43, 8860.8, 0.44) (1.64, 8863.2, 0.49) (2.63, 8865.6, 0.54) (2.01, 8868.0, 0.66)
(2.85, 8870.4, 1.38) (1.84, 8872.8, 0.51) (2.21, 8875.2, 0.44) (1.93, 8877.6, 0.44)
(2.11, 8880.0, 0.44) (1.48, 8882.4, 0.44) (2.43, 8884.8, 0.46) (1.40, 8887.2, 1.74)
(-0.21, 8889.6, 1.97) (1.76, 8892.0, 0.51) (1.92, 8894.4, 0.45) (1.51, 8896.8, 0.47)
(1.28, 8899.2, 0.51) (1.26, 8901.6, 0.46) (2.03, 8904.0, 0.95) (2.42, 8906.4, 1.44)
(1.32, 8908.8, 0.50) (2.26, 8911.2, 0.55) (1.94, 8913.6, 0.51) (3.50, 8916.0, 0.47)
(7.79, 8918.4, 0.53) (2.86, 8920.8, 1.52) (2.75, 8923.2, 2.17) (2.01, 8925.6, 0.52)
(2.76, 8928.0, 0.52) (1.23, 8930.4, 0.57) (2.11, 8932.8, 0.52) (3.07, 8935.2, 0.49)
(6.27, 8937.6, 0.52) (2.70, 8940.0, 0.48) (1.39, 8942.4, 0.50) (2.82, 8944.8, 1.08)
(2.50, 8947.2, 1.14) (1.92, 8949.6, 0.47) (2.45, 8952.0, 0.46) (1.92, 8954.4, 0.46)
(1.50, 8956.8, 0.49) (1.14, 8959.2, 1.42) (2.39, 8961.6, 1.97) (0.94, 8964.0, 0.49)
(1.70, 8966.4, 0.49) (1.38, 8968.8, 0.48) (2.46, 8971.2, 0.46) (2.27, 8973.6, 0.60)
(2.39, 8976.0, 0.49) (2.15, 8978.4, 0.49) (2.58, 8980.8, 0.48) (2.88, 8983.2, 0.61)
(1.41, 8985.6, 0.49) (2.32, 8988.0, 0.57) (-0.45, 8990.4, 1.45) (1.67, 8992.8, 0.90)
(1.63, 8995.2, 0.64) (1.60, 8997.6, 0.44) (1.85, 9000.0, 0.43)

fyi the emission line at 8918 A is [S II] 6716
